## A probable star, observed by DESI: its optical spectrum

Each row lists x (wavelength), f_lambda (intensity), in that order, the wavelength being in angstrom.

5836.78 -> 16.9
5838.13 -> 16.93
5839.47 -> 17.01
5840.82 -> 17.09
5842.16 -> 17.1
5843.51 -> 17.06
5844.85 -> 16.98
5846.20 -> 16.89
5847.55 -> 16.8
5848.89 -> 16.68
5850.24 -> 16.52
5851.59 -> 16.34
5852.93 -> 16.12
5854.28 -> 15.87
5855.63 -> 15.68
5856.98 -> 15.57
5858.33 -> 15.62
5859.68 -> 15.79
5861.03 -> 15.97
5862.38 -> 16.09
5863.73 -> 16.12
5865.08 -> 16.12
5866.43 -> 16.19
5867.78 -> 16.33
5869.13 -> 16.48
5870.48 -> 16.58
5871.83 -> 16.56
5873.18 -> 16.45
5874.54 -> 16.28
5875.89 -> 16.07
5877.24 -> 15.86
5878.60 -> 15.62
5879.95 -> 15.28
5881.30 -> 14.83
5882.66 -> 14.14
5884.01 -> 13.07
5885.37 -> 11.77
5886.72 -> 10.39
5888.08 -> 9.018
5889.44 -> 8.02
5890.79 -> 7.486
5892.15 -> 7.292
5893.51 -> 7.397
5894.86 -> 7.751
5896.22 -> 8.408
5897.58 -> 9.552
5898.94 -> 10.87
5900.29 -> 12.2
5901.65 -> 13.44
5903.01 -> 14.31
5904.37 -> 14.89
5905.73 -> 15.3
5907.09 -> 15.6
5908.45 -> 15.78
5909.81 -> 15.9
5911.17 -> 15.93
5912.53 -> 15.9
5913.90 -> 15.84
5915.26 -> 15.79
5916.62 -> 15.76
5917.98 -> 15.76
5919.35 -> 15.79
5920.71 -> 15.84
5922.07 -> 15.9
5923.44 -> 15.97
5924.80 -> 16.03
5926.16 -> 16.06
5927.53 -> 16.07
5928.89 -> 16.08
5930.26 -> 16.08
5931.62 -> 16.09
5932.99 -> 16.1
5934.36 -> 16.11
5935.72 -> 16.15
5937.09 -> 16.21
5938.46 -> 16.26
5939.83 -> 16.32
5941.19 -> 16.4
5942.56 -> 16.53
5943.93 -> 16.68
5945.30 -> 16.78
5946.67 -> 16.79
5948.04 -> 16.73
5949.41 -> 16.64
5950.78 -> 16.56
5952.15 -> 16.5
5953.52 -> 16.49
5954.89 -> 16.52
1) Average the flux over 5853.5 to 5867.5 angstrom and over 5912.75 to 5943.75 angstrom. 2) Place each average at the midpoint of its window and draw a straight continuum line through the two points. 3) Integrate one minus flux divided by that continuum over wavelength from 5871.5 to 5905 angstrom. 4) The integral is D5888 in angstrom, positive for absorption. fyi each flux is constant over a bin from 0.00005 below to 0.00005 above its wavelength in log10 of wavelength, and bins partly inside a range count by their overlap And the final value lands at 7.8 angstrom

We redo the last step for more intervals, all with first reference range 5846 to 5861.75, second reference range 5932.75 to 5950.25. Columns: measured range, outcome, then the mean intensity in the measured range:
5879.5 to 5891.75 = 3.7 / 11.4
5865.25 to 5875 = -0.1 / 16.4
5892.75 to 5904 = 3.9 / 10.6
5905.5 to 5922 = 0.6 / 15.8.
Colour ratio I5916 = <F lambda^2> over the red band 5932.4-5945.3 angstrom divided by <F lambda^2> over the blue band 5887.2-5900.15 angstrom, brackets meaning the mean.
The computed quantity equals 1.93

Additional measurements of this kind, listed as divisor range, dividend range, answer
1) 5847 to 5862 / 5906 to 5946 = 1.02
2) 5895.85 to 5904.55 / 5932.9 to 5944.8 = 1.39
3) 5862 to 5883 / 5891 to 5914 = 0.79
